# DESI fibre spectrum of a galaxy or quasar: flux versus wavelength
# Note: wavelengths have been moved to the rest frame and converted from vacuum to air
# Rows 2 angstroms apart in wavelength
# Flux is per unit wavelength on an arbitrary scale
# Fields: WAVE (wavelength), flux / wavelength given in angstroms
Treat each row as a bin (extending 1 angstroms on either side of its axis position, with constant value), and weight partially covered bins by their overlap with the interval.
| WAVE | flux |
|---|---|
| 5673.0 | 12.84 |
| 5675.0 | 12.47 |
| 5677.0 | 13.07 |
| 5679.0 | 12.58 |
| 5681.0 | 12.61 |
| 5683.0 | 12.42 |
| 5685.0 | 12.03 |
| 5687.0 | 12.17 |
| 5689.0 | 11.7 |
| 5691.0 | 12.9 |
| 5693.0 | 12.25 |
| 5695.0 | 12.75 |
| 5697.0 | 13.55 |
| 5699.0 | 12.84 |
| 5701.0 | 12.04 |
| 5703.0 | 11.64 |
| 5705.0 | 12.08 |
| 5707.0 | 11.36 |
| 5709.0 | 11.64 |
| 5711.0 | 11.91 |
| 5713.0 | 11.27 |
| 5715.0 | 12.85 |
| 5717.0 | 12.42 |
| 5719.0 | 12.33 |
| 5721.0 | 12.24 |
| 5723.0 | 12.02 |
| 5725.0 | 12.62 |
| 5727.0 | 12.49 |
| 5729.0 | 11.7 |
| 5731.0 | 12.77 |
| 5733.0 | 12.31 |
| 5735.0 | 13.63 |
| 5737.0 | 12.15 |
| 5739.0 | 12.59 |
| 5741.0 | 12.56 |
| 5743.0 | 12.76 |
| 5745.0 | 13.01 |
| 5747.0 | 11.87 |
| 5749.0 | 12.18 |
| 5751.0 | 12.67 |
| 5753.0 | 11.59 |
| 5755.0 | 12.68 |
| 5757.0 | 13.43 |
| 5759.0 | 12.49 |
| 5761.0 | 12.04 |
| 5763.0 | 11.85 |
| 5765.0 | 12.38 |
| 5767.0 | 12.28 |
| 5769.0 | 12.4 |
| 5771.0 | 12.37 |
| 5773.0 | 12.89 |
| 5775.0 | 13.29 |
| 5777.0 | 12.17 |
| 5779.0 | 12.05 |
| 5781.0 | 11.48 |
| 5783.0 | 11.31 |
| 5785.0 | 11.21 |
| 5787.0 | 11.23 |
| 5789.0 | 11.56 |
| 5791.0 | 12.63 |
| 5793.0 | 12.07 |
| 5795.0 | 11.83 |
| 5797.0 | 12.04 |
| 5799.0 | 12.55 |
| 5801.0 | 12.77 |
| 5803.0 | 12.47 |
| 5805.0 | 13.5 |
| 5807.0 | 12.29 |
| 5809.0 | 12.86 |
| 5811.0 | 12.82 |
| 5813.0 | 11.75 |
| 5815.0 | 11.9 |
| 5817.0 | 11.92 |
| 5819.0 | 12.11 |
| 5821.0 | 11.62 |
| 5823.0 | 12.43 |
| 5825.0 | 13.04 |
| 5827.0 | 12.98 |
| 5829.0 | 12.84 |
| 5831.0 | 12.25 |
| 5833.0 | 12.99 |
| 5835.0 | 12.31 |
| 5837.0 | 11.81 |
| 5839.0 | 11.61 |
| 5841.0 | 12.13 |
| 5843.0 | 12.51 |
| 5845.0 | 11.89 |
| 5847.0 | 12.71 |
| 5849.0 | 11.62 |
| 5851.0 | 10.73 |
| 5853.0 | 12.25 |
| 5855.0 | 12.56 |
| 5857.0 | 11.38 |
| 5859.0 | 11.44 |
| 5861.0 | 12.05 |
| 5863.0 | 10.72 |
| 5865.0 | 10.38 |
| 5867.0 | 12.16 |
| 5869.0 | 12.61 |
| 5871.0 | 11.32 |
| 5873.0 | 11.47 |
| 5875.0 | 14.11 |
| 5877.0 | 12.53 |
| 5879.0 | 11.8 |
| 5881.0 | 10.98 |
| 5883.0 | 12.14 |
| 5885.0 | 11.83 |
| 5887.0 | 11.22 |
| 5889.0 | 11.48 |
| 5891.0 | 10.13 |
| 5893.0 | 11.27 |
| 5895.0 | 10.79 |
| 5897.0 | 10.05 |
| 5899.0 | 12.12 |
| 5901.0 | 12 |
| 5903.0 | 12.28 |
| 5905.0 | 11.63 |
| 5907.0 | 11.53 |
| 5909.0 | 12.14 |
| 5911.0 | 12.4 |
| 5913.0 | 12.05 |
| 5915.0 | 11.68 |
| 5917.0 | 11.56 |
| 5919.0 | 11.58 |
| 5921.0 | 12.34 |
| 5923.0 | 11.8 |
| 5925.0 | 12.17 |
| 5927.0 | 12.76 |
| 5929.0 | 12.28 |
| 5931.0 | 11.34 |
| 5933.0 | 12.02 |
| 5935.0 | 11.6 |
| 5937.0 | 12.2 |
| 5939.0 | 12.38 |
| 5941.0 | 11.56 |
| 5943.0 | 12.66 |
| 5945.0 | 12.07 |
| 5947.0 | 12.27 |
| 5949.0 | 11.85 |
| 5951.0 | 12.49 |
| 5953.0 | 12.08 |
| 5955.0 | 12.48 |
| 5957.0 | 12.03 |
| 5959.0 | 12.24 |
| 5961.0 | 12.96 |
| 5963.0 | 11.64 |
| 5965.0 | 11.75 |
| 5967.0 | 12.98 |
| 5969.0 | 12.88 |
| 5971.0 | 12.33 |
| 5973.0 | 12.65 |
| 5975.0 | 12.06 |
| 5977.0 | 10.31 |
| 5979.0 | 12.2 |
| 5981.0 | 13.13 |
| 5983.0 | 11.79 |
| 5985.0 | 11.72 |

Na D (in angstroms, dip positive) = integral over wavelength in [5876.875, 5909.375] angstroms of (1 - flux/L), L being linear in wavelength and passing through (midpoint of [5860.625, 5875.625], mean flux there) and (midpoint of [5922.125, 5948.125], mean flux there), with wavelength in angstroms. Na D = 1.1 angstroms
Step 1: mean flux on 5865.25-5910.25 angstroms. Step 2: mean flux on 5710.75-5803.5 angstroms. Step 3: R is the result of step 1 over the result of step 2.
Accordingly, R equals 1.0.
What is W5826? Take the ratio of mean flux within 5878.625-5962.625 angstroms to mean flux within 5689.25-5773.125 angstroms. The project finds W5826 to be 1.0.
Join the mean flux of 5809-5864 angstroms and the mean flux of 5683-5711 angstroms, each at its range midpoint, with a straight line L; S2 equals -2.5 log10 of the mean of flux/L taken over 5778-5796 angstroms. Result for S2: 0.04 mag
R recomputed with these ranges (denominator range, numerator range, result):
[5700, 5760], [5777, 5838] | 0.99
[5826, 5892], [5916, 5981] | 1.02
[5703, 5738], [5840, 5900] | 0.96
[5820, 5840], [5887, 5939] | 0.95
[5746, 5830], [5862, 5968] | 0.97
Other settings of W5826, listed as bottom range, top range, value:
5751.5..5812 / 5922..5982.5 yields 0.99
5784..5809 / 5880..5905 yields 0.93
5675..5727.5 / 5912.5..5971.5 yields 0.99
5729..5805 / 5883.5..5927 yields 0.95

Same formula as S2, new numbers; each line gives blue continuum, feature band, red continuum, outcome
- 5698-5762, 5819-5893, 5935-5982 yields 0.03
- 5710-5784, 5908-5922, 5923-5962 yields 0.02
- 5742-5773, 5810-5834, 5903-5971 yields -0.01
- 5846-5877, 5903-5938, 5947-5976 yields 0.02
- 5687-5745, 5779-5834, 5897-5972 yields 0.00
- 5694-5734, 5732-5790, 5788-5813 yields 0.00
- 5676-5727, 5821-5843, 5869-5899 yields -0.06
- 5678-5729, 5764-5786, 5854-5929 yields -0.01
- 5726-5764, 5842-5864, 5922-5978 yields 0.04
